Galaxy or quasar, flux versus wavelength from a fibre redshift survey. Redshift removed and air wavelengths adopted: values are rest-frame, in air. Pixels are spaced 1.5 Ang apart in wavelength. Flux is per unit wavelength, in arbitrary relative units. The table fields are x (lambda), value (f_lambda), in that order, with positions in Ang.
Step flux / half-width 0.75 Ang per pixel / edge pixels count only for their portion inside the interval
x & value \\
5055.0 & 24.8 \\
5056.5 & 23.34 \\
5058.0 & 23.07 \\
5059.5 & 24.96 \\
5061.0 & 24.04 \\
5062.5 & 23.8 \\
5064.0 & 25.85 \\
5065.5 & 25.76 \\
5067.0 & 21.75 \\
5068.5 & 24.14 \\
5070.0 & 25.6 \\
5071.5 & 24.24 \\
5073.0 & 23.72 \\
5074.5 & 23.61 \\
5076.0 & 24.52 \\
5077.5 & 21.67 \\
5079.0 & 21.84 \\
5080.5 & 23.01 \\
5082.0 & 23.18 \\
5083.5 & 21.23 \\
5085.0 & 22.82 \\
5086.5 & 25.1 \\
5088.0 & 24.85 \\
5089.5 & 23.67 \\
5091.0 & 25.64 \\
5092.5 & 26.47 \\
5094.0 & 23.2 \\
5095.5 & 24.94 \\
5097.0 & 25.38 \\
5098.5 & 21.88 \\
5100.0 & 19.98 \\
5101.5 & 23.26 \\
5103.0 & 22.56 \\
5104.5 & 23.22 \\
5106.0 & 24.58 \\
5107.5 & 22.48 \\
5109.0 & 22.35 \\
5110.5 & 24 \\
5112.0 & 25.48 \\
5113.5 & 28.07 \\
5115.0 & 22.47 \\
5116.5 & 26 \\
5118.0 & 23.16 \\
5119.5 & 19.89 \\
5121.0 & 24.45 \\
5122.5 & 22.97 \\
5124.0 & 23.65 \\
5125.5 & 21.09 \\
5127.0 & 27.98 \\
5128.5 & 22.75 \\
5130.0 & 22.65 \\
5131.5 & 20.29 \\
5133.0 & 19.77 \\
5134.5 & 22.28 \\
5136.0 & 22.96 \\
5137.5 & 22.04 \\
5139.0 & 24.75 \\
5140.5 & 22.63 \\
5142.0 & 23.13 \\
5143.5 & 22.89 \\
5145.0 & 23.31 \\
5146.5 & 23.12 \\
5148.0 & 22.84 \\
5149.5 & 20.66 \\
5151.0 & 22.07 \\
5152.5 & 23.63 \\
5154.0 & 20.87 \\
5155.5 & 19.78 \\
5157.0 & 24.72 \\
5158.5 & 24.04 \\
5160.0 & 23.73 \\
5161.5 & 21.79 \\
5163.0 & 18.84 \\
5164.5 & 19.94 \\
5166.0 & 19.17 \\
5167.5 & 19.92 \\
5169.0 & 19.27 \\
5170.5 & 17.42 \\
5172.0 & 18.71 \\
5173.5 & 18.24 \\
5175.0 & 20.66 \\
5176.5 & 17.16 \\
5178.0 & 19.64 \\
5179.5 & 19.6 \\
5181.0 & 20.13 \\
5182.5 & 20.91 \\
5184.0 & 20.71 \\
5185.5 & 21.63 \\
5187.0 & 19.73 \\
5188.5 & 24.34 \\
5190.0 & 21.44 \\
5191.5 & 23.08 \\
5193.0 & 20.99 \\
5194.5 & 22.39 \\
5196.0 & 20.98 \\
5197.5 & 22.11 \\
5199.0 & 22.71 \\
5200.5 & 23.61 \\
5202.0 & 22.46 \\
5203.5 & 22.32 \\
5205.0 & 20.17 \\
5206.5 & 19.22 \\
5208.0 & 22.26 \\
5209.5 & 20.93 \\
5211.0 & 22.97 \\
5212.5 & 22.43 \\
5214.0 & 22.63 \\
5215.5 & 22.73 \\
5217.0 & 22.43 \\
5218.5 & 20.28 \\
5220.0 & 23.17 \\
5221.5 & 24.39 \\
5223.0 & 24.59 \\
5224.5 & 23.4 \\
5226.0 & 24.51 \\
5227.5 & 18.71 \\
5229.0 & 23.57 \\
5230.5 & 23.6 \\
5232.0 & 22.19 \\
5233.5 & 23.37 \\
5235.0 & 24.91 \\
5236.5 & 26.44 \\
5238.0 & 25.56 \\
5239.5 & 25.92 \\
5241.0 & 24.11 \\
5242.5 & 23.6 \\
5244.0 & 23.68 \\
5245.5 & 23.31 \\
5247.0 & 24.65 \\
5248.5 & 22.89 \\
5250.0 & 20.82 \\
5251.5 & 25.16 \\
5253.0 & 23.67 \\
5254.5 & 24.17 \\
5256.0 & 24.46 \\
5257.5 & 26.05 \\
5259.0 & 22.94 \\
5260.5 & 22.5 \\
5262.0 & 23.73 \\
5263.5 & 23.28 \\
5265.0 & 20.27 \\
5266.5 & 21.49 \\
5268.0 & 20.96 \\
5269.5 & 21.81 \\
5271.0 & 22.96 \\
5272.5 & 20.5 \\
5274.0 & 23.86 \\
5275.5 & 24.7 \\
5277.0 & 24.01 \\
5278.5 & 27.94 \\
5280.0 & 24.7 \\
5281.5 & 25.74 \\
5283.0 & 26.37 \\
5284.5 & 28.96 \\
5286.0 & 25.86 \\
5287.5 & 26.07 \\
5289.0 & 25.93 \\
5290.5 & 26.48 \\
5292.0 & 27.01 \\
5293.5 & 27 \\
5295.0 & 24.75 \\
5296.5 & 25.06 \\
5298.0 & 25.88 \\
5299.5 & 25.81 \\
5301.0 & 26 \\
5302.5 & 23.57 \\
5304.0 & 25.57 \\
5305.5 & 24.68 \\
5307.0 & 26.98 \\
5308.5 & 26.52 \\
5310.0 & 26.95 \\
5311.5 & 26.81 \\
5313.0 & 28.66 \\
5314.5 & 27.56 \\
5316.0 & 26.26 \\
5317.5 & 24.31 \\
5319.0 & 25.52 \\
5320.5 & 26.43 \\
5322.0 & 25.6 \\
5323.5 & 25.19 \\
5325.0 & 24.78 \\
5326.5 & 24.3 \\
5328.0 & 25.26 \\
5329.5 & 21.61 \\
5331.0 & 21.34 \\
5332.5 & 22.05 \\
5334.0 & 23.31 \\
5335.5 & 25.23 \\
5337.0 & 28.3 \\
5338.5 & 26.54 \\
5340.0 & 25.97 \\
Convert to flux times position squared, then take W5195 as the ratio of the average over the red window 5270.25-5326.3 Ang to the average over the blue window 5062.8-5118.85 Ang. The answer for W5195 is 1.17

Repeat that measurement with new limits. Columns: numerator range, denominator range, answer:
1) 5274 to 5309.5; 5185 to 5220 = 1.22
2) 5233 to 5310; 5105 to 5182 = 1.17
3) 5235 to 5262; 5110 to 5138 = 1.09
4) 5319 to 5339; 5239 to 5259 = 1.06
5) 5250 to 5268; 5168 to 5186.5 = 1.23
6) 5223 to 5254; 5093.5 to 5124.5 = 1.06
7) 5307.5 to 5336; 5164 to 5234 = 1.23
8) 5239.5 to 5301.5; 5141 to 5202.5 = 1.19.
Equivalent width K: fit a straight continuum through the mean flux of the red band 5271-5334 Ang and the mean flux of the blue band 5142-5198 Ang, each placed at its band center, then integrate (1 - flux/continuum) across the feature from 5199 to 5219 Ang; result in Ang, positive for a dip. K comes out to 0.4 Ang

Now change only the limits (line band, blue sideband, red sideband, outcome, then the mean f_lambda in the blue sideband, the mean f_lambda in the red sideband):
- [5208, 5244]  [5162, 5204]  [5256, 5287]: -1.7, 20.6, 24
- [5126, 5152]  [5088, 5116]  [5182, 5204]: 0.5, 23.9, 22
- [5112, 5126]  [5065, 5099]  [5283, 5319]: 0.3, 23.8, 26.2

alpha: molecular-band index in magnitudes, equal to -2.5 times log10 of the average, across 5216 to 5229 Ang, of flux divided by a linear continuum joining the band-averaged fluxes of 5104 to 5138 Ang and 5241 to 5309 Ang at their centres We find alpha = 0.06 mag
